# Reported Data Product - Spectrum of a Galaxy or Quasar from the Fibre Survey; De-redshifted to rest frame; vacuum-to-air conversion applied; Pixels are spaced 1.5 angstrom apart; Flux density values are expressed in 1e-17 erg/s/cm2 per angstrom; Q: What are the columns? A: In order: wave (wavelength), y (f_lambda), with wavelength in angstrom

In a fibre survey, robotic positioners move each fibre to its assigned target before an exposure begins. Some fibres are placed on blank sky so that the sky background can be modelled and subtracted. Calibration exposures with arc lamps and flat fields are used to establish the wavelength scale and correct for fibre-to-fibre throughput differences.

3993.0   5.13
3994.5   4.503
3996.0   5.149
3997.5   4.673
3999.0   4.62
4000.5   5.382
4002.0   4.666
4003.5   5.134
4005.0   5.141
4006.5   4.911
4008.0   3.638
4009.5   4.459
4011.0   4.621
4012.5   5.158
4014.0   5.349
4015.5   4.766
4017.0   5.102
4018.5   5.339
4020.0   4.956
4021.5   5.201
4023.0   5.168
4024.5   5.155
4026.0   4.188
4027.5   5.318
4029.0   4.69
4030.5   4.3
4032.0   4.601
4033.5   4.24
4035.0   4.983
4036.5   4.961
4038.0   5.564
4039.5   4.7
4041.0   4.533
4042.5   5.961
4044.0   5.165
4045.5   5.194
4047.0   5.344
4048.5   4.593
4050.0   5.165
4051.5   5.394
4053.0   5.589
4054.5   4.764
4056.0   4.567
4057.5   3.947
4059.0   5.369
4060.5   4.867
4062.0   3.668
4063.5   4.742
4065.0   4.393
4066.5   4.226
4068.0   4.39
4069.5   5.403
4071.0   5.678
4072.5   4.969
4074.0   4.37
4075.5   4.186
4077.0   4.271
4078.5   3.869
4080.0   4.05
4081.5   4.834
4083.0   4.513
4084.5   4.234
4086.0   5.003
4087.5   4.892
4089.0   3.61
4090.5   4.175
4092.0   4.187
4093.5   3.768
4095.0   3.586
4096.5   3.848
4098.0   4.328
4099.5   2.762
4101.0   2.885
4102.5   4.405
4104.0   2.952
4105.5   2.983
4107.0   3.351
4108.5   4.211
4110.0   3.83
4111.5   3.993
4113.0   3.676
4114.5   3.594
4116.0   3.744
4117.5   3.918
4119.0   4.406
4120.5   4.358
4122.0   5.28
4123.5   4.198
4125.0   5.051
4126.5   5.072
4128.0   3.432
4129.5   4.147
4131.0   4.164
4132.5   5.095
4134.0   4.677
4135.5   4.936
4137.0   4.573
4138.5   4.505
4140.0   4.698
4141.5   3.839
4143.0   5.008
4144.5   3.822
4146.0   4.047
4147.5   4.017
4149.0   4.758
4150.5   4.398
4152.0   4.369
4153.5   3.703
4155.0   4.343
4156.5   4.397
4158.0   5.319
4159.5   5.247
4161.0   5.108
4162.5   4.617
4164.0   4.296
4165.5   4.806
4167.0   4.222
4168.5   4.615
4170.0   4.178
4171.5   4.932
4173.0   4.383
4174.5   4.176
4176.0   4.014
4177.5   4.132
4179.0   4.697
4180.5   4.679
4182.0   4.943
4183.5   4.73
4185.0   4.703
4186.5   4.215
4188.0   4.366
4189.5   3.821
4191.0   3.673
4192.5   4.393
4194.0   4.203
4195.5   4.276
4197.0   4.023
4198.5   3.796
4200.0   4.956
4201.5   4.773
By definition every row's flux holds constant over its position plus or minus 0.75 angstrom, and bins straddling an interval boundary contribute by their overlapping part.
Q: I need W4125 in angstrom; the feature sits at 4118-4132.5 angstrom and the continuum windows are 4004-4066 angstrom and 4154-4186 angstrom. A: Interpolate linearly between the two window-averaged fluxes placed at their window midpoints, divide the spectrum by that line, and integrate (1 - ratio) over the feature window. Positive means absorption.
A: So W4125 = 0.6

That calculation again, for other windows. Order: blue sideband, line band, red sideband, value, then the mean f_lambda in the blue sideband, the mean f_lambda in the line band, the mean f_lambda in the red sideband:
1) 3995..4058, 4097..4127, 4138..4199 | 4.3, 4.92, 3.94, 4.4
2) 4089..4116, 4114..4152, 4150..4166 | -2.0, 3.68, 4.39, 4.6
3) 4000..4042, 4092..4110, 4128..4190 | 4.1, 4.87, 3.59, 4.47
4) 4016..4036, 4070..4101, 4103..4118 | -1.7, 4.86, 4.23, 3.63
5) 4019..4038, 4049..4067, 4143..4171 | 0.1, 4.85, 4.73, 4.48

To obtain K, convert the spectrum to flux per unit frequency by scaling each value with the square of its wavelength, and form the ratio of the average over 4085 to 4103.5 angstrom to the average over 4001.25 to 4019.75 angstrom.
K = 0.85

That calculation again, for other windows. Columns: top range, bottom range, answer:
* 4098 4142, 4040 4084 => 0.89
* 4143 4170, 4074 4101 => 1.13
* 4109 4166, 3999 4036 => 0.96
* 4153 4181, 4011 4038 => 0.99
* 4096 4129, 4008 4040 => 0.84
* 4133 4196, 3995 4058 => 0.97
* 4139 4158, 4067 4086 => 0.98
